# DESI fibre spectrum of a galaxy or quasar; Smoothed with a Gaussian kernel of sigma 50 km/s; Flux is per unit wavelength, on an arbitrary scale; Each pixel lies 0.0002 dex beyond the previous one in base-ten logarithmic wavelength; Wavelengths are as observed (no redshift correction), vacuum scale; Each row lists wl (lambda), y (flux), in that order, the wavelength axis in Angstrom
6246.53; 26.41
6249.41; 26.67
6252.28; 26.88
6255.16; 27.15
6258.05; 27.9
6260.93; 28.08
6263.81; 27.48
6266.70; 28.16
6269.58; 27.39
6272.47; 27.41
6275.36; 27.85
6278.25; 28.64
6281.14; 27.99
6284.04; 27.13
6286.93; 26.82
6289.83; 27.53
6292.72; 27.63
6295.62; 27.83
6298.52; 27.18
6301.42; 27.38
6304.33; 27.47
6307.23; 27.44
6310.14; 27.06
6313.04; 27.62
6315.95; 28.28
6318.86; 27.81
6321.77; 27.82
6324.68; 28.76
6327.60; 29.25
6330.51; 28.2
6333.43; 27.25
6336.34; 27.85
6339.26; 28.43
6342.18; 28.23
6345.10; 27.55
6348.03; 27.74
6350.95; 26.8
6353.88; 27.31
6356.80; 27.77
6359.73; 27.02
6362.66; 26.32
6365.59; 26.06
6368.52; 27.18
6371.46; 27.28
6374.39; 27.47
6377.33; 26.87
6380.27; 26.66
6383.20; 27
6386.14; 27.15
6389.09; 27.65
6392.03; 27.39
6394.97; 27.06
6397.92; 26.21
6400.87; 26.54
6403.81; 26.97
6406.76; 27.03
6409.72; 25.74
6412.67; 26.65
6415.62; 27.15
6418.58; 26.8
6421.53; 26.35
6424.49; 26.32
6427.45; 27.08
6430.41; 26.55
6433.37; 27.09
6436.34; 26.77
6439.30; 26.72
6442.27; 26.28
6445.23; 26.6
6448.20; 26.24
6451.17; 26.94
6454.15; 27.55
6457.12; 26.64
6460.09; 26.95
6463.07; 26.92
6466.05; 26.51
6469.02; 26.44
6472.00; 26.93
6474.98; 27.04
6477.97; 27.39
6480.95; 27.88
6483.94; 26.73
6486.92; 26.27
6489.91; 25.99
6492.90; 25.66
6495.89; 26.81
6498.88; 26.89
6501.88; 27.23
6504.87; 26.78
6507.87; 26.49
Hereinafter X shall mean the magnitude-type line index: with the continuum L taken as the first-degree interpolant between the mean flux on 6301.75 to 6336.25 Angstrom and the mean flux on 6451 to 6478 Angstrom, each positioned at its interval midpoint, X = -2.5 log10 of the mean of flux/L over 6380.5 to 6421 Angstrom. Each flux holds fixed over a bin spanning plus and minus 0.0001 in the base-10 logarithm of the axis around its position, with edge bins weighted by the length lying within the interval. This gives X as 0.019 mag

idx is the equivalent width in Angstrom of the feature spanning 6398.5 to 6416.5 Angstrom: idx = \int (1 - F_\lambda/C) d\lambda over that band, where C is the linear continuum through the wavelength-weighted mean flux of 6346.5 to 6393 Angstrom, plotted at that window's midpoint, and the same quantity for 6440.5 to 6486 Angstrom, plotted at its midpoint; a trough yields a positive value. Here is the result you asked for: 0.2 Angstrom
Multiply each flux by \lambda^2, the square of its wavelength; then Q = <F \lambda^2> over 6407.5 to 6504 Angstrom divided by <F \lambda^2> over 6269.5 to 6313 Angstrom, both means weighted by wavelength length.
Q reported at 1.0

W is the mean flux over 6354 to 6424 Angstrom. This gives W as 26.9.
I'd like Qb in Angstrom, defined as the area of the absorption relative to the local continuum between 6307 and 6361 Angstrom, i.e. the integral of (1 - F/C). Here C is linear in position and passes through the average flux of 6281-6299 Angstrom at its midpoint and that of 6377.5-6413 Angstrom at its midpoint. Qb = -1.3 Angstrom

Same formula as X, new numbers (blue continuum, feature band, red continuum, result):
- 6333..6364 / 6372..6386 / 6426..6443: 0.007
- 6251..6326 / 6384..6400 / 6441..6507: 0.004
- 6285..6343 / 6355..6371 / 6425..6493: 0.021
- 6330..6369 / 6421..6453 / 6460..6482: 0.019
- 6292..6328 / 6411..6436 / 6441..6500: 0.012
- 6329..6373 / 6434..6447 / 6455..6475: 0.012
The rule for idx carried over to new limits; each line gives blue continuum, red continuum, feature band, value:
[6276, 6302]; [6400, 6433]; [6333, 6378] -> -0.4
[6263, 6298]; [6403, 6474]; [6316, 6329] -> -0.5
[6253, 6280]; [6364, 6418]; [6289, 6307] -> 0.0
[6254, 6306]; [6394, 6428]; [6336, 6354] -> -0.4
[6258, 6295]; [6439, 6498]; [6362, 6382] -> 0.3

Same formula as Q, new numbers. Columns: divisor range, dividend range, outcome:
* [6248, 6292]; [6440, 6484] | 1.04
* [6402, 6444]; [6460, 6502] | 1.02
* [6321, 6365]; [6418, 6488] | 1.00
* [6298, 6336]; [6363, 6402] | 0.99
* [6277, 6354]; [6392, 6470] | 1.00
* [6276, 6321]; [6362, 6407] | 1.00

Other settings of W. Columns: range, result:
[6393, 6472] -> 26.7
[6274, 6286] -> 27.9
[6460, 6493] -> 26.8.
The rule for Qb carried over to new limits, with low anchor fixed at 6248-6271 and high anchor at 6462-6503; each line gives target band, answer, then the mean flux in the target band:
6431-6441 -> 0.03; 26.8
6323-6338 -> -0.56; 28.3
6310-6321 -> -0.19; 27.8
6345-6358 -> -0.11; 27.4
